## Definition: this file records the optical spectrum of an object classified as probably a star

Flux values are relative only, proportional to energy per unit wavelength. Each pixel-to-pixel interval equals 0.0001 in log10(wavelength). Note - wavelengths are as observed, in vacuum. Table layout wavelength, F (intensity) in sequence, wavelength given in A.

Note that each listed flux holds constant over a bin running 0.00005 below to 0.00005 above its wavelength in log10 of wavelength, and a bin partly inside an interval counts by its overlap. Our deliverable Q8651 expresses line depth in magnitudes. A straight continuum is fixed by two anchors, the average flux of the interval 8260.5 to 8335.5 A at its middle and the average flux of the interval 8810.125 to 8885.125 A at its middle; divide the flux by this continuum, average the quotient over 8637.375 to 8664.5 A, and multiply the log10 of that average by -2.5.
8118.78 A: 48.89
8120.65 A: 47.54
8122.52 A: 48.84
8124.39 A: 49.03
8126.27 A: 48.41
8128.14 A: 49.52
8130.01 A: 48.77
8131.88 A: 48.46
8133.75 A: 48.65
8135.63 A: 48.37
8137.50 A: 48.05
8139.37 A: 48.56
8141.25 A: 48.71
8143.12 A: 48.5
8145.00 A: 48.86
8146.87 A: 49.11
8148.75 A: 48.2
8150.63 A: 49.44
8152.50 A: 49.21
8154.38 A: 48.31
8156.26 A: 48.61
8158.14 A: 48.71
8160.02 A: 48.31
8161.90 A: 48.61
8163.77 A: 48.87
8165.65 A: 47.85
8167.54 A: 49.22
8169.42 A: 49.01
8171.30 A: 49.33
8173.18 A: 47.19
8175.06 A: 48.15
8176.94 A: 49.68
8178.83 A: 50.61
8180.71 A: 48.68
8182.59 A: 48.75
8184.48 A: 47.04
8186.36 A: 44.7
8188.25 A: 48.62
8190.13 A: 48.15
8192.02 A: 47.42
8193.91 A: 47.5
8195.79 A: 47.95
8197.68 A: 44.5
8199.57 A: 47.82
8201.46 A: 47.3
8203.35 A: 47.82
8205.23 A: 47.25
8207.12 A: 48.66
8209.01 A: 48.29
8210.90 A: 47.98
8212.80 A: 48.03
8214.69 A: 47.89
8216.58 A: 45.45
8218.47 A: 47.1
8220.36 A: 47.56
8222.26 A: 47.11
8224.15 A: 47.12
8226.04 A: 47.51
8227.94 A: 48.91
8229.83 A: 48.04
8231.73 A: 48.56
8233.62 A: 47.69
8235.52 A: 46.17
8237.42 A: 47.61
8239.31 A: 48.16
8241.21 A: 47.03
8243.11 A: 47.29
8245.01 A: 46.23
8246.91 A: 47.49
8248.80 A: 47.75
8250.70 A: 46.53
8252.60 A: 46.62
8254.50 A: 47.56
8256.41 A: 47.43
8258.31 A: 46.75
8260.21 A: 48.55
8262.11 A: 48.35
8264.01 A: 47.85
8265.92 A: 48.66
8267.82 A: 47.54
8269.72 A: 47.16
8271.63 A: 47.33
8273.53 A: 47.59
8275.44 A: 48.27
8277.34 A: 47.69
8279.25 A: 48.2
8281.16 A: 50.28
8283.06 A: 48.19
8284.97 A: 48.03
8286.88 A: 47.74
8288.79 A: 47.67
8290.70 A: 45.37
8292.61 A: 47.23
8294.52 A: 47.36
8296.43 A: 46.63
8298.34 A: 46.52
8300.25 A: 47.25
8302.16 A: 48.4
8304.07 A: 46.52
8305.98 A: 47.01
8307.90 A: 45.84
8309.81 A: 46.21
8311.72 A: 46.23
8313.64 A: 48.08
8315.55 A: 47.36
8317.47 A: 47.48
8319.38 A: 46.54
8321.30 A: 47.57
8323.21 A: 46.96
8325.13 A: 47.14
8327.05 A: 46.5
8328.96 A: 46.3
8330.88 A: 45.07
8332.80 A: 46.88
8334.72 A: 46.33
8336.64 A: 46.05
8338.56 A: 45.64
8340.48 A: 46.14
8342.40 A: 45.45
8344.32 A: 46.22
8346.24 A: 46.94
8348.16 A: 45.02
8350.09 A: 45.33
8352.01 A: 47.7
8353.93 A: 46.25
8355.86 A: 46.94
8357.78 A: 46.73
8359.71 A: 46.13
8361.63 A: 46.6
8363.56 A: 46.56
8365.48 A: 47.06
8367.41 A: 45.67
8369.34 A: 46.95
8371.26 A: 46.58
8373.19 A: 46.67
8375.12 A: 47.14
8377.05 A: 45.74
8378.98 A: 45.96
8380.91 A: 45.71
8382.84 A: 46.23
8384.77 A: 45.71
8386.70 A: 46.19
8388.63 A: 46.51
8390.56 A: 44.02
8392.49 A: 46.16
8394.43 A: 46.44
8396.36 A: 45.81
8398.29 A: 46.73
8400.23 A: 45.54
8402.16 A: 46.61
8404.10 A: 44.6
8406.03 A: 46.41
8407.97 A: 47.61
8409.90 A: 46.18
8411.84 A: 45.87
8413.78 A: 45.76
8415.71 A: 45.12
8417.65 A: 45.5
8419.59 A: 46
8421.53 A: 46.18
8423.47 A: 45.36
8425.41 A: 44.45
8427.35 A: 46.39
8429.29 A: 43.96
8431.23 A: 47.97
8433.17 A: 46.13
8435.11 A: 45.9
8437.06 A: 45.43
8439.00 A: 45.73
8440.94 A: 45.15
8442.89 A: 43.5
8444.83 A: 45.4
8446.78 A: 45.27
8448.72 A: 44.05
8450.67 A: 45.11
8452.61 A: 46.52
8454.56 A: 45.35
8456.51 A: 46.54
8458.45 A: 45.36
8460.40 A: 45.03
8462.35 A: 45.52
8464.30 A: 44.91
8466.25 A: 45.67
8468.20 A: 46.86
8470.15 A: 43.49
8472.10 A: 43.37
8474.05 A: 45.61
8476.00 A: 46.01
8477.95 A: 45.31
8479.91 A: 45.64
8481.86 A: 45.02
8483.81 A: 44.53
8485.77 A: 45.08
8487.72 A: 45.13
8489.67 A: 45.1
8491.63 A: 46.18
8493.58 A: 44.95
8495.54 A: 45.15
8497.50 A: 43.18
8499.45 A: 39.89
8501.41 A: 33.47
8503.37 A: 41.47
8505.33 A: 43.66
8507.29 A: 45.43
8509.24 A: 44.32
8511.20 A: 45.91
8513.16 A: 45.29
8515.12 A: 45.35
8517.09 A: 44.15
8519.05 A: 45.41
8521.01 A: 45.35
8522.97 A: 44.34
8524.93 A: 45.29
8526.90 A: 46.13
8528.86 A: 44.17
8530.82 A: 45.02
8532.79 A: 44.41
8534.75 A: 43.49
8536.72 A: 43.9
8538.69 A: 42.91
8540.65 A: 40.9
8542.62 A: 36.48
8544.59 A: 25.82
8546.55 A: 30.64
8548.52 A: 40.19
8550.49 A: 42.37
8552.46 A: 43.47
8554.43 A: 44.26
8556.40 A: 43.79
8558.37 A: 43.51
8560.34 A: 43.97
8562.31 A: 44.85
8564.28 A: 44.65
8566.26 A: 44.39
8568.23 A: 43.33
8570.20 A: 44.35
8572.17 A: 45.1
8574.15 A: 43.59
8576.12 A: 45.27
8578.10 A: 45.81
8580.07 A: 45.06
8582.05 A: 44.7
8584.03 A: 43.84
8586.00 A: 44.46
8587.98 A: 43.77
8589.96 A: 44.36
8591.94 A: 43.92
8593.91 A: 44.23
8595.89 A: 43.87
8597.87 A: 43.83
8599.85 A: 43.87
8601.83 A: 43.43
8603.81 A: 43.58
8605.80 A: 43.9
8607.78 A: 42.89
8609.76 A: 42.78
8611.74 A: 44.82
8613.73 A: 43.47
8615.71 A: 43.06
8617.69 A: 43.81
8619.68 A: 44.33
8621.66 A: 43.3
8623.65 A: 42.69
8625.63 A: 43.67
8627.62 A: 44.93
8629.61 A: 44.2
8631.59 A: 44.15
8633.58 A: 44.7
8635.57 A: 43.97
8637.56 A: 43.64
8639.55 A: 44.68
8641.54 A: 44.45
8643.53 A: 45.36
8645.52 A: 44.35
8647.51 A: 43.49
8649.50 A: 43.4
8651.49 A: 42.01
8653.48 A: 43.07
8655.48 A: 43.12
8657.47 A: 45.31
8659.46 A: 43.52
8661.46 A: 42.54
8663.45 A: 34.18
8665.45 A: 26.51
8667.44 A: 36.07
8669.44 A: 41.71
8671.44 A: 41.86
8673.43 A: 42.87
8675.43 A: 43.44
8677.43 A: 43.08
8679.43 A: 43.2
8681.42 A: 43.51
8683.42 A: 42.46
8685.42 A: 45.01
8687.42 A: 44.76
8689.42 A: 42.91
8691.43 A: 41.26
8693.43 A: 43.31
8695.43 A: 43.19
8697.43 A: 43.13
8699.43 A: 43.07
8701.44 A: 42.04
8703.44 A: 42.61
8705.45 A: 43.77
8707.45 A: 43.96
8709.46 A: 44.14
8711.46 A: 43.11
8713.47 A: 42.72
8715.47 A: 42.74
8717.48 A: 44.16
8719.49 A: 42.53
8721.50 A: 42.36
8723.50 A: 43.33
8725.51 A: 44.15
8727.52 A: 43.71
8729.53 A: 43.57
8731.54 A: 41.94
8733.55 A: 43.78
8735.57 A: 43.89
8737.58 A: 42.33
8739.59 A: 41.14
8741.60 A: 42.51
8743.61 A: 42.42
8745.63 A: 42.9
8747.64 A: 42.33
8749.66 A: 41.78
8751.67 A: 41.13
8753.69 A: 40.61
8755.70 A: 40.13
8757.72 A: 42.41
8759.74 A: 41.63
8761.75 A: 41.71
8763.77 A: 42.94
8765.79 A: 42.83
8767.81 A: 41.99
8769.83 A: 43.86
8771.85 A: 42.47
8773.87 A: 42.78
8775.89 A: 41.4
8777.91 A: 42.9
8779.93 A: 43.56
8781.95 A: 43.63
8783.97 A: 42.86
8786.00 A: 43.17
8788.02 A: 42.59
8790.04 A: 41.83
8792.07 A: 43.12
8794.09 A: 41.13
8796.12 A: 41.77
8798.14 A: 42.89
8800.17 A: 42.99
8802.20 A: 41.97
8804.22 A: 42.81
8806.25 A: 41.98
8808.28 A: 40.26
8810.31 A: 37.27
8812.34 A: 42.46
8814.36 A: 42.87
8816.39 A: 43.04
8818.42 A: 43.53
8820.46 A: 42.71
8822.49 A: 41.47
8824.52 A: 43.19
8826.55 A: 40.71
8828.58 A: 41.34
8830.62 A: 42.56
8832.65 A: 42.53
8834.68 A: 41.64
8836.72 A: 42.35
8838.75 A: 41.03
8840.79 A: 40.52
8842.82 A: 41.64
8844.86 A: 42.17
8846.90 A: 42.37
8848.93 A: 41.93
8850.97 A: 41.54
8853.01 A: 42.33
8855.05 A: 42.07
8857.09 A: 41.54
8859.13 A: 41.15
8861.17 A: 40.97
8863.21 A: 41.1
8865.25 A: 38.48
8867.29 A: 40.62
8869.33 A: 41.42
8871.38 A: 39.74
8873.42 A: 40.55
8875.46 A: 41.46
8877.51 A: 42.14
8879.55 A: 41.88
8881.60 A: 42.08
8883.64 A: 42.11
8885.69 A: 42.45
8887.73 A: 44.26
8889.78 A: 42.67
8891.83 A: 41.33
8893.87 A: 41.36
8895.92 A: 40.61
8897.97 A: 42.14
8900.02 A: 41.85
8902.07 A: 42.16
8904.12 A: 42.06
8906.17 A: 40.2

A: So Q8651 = 0.02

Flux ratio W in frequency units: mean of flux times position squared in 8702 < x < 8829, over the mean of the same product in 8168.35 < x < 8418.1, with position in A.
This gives 1.01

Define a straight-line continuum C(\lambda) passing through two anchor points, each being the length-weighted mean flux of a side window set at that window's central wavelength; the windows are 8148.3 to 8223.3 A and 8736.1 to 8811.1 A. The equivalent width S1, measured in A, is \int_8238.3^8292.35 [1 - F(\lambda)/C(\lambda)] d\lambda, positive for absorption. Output -0.4 A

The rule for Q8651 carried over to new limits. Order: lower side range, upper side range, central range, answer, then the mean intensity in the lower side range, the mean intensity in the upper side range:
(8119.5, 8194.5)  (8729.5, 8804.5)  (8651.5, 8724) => 0.02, 48.5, 42.4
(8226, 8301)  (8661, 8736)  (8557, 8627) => -0.01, 47.6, 42.3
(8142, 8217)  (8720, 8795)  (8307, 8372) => 0.00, 48.2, 42.5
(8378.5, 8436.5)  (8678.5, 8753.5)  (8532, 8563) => 0.09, 45.9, 43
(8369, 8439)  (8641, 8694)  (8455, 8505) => 0.01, 46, 42.1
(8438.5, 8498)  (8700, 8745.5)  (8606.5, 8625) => 0.01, 45.2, 43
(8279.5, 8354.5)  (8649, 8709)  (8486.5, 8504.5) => 0.04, 46.8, 42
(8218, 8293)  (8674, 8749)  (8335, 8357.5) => 0.01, 47.6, 43.1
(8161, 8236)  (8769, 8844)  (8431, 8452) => 0.01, 47.9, 42.2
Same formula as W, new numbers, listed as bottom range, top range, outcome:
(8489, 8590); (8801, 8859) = 1.04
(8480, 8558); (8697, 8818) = 1.05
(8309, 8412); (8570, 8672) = 0.99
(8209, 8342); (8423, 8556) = 0.98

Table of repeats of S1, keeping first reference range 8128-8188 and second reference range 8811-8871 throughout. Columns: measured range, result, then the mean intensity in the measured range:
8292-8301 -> 0.0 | 47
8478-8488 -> 0.0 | 45.1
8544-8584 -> 1.6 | 42.7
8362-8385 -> 0.0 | 46.4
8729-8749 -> 0.0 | 42.6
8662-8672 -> 1.7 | 36.1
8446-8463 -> 0.1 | 45.4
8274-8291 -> -0.3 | 48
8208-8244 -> 0.2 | 47.5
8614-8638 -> 0.0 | 43.9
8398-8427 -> 0.1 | 45.8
